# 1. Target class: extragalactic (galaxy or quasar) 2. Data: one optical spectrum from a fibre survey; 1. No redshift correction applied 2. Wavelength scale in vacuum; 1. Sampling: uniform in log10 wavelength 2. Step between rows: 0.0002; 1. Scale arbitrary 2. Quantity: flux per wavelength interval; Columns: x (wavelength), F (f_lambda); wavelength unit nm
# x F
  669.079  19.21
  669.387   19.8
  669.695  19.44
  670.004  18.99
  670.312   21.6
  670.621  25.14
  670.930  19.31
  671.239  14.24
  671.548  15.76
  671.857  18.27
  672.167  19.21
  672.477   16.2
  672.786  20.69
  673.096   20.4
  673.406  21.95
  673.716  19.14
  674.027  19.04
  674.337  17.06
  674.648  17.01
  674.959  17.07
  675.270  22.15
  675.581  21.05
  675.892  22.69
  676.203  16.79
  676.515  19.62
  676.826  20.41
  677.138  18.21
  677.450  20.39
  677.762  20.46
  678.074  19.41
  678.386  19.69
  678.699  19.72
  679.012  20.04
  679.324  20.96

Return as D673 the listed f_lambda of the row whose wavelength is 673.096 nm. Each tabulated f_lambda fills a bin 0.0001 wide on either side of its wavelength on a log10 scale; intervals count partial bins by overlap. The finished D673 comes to 20.4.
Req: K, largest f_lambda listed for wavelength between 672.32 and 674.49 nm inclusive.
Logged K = 21.95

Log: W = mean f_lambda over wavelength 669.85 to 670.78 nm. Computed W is 21.9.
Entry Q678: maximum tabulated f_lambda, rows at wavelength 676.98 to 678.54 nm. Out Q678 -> 20.46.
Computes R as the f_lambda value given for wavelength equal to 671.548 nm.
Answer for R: 15.76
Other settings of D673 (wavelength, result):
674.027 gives 19.04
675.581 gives 21.05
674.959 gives 17.07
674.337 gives 17.06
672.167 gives 19.21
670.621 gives 25.14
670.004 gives 18.99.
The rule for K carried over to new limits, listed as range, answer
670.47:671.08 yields 25.14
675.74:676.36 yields 22.69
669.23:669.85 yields 19.8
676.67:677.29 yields 20.41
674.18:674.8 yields 17.06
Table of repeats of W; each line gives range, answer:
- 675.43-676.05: 21.9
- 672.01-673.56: 19.7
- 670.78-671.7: 16.4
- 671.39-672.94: 18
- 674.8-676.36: 19.9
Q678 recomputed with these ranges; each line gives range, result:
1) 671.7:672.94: 20.69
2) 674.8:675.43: 22.15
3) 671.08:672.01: 18.27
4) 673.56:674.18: 19.14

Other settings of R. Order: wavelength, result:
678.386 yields 19.69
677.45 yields 20.39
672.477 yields 16.2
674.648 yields 17.01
